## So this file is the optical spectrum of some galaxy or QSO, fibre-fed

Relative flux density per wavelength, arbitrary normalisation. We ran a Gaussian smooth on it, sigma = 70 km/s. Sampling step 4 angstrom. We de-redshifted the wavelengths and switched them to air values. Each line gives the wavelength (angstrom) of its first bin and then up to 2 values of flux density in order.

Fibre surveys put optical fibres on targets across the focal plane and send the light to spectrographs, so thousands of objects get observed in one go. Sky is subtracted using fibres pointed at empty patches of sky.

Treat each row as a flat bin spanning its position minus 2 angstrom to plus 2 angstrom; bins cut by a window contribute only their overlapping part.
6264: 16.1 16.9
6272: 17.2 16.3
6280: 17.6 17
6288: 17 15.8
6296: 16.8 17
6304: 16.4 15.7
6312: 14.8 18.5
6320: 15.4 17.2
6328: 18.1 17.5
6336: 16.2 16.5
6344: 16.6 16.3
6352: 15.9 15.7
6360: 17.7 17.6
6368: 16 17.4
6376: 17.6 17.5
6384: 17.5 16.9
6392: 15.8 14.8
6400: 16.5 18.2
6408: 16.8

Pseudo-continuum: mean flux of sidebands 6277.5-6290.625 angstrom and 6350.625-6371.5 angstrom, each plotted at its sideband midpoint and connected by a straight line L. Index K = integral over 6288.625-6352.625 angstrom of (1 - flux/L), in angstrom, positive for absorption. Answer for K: 1.22 angstrom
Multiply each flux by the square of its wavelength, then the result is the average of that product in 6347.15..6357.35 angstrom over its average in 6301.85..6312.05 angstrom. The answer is 1.0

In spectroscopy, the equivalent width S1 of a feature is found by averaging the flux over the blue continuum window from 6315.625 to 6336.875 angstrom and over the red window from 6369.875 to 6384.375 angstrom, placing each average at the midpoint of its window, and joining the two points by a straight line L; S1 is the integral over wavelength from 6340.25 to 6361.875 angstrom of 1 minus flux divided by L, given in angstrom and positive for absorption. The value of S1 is 1.1 angstrom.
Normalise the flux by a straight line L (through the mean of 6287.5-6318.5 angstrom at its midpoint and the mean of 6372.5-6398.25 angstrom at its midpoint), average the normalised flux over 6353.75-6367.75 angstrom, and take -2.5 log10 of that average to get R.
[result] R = -0.014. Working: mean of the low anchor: 16.5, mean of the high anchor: 16.7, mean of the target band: 16.9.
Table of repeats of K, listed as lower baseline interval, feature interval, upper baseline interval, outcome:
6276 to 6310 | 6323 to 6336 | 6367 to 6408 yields -0.5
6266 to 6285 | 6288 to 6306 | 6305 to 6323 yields 0.0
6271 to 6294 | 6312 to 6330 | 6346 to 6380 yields -0.2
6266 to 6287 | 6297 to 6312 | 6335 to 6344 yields 0.5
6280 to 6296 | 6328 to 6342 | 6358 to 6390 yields 0.1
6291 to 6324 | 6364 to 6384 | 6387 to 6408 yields -0.9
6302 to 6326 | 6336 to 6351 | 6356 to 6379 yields 0.3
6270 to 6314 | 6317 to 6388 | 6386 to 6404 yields -2.3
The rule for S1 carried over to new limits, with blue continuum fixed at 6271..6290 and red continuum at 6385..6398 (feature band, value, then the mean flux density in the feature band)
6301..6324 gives 0.6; 16.3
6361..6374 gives -0.7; 17.1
